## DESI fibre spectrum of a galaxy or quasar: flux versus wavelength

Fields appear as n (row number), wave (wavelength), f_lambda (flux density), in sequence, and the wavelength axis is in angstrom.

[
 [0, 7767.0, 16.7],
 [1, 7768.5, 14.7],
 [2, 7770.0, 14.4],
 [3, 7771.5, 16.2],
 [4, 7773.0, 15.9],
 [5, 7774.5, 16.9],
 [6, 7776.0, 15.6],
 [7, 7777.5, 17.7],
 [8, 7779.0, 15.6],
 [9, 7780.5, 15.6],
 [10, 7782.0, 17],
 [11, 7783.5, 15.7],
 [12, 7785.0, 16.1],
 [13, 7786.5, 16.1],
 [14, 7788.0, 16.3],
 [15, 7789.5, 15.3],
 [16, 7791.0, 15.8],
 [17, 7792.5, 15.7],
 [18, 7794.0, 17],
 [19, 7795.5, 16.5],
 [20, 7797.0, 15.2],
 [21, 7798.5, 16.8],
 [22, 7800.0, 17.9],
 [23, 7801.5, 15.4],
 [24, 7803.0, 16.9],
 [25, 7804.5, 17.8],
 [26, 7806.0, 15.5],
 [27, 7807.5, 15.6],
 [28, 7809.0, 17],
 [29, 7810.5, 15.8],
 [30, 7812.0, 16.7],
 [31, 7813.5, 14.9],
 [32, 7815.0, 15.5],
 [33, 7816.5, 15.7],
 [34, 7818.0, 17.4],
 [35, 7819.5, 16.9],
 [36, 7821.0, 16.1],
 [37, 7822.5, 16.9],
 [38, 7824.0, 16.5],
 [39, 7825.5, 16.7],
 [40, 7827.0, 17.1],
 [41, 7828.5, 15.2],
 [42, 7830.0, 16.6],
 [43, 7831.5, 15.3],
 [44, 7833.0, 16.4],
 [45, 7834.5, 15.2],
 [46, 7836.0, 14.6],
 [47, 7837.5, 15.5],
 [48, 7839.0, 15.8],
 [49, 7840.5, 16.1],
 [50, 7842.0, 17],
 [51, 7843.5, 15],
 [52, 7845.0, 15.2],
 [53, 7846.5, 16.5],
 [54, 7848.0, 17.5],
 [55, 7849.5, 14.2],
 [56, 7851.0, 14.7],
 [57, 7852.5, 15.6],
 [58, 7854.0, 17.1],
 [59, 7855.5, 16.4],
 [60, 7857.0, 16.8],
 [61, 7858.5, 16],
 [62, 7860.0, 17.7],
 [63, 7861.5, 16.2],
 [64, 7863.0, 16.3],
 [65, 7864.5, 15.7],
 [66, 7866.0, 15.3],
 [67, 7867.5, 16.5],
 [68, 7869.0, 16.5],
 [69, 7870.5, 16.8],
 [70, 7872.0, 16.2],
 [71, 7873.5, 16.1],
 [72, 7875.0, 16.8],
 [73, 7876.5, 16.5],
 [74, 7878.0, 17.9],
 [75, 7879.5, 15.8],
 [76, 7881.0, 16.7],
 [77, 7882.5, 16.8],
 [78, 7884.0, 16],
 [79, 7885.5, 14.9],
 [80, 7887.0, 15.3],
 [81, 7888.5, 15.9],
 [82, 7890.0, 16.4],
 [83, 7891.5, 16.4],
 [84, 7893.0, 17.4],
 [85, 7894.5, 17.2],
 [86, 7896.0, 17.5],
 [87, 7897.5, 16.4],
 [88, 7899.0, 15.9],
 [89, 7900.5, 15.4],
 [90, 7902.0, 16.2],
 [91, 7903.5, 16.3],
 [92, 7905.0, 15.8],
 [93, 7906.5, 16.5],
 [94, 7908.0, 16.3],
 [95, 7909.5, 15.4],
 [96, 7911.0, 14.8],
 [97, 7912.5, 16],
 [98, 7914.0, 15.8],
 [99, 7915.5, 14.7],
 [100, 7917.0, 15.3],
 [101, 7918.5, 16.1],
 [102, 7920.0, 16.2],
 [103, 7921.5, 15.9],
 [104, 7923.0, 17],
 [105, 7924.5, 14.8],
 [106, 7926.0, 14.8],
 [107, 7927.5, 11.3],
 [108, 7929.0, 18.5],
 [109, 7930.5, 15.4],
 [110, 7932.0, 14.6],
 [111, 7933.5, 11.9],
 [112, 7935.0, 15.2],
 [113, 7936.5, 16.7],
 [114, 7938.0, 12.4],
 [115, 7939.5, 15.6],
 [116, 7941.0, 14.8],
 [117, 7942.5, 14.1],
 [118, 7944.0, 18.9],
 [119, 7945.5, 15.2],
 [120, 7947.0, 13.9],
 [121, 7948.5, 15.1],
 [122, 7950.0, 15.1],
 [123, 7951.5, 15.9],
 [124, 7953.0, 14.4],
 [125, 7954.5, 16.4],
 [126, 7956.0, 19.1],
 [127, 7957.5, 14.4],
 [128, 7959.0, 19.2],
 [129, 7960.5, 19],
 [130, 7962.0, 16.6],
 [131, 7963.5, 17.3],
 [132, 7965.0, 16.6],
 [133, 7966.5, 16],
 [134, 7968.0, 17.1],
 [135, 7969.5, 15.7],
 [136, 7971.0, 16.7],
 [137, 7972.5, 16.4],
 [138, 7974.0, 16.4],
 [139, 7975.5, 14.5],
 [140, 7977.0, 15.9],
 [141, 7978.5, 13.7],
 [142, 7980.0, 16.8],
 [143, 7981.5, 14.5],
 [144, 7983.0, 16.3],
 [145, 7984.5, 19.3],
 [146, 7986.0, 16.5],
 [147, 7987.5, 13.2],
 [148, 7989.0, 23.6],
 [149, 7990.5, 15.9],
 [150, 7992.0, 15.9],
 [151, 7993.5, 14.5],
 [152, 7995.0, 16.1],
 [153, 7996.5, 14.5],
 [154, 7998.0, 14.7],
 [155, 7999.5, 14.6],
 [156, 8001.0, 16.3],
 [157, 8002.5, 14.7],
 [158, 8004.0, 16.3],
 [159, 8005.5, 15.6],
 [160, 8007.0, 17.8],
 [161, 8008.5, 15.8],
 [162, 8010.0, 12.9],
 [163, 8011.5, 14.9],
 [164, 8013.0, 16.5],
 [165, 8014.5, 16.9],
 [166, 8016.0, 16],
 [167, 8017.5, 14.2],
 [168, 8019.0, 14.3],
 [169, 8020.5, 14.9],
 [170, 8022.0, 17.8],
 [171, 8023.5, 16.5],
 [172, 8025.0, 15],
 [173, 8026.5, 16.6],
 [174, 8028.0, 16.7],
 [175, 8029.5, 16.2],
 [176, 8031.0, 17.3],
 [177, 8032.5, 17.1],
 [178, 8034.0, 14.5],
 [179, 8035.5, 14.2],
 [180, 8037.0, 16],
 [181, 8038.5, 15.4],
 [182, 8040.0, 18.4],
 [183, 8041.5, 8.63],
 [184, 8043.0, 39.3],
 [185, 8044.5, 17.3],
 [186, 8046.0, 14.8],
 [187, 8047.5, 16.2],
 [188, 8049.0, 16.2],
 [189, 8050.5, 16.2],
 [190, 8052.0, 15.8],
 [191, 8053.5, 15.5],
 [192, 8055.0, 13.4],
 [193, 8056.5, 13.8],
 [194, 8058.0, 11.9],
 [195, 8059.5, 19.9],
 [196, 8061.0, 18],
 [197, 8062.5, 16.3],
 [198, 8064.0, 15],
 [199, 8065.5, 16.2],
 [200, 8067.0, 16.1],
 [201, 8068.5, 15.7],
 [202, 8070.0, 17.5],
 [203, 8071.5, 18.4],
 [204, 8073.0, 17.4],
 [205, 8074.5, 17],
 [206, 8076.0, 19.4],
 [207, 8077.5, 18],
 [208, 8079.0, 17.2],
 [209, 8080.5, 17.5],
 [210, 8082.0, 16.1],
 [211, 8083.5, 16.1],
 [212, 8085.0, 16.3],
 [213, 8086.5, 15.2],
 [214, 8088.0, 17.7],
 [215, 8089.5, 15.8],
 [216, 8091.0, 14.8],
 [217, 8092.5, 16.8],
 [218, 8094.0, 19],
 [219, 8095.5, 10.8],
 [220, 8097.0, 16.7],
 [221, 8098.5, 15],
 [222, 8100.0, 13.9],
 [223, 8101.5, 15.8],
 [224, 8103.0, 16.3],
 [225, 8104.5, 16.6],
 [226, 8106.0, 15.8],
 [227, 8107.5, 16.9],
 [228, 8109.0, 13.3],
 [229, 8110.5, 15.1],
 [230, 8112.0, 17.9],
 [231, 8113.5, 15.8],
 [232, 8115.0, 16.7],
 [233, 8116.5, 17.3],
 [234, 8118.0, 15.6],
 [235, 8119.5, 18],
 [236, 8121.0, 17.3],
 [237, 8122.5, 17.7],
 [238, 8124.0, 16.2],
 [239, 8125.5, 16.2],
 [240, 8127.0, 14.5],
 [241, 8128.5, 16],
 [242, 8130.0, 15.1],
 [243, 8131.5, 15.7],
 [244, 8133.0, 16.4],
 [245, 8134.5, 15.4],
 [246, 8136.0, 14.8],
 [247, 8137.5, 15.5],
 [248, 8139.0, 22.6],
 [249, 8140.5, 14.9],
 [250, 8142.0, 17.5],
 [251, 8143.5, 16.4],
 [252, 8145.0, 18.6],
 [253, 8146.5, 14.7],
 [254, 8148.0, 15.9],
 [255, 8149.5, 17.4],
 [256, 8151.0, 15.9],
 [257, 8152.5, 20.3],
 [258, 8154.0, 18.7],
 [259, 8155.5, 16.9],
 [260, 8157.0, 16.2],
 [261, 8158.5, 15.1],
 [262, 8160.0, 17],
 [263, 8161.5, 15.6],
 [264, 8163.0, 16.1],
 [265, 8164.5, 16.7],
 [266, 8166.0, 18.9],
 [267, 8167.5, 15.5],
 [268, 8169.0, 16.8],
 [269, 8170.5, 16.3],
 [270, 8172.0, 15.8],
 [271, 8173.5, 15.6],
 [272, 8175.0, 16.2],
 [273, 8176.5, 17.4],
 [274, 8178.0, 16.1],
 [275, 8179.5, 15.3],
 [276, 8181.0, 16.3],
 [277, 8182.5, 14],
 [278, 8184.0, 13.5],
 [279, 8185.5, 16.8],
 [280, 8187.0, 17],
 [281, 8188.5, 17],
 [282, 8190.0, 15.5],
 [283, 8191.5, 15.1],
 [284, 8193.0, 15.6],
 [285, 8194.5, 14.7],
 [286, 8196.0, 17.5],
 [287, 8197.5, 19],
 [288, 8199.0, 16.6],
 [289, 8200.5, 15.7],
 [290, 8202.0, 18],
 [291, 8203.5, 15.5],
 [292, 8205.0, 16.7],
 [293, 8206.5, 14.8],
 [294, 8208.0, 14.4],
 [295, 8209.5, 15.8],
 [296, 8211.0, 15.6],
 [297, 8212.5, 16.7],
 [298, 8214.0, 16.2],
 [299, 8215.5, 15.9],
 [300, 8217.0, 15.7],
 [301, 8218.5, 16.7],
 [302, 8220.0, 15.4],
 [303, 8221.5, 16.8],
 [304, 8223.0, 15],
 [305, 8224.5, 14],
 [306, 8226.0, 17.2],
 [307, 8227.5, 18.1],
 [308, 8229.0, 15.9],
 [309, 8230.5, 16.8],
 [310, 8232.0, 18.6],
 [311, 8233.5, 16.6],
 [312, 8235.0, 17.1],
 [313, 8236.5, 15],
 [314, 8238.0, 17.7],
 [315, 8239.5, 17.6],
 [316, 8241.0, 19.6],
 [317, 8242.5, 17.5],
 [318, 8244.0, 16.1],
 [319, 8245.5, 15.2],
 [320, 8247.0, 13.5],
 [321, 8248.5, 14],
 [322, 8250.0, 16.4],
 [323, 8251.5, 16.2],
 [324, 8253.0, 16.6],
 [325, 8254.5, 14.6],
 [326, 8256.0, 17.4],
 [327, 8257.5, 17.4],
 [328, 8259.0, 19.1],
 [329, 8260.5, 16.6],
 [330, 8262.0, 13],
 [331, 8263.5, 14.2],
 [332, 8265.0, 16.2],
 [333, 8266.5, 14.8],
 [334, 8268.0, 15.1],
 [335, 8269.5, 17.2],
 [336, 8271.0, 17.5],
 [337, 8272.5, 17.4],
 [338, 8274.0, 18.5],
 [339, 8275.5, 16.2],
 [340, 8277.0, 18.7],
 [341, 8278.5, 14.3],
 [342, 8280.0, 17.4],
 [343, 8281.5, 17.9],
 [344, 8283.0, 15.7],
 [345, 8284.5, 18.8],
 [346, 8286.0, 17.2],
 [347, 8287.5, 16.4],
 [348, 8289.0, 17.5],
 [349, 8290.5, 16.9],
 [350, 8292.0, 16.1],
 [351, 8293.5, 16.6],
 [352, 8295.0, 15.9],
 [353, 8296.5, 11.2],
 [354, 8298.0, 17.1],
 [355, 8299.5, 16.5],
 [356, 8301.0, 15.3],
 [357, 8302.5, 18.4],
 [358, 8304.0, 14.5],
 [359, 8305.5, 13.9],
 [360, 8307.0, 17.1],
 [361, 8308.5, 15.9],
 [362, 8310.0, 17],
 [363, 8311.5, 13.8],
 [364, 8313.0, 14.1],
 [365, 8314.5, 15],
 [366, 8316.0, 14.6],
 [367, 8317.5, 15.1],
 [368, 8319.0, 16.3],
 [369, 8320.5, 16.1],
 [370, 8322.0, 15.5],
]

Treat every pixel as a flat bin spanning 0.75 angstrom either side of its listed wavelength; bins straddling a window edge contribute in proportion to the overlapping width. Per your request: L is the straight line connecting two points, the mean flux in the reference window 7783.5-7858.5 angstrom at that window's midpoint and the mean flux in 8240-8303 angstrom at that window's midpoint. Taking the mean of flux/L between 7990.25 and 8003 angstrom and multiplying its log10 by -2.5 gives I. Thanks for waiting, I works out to 0.07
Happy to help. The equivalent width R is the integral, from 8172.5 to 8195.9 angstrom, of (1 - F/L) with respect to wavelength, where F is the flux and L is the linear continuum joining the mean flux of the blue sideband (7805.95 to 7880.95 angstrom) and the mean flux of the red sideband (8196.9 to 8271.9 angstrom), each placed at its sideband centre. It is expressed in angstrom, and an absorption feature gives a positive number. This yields 0.66 angstrom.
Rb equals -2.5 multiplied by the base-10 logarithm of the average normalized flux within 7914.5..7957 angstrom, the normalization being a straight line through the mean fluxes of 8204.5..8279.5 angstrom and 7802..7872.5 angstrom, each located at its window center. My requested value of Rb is 0.06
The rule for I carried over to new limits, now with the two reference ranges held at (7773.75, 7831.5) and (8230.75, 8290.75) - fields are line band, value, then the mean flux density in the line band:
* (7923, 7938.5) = 0.116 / 14.7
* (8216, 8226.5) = 0.051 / 15.8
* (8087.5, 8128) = 0.029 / 16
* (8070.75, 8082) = -0.080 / 17.7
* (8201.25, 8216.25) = 0.040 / 16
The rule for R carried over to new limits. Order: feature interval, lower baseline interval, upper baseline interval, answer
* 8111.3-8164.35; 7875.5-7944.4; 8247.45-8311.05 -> -1.8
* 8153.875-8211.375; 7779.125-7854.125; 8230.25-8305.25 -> 0.7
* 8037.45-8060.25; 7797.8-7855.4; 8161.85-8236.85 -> -0.9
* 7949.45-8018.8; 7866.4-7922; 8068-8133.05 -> 0.6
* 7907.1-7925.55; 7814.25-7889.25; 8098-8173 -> 0.6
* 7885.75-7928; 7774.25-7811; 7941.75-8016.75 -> 0.8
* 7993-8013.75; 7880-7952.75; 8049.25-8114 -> 0.7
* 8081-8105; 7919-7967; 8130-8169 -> 0.9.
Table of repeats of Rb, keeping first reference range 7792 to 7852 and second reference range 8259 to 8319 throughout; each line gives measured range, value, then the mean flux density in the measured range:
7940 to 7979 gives 0.000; 16.1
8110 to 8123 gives -0.049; 16.8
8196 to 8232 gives -0.013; 16.3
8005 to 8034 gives 0.012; 15.9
